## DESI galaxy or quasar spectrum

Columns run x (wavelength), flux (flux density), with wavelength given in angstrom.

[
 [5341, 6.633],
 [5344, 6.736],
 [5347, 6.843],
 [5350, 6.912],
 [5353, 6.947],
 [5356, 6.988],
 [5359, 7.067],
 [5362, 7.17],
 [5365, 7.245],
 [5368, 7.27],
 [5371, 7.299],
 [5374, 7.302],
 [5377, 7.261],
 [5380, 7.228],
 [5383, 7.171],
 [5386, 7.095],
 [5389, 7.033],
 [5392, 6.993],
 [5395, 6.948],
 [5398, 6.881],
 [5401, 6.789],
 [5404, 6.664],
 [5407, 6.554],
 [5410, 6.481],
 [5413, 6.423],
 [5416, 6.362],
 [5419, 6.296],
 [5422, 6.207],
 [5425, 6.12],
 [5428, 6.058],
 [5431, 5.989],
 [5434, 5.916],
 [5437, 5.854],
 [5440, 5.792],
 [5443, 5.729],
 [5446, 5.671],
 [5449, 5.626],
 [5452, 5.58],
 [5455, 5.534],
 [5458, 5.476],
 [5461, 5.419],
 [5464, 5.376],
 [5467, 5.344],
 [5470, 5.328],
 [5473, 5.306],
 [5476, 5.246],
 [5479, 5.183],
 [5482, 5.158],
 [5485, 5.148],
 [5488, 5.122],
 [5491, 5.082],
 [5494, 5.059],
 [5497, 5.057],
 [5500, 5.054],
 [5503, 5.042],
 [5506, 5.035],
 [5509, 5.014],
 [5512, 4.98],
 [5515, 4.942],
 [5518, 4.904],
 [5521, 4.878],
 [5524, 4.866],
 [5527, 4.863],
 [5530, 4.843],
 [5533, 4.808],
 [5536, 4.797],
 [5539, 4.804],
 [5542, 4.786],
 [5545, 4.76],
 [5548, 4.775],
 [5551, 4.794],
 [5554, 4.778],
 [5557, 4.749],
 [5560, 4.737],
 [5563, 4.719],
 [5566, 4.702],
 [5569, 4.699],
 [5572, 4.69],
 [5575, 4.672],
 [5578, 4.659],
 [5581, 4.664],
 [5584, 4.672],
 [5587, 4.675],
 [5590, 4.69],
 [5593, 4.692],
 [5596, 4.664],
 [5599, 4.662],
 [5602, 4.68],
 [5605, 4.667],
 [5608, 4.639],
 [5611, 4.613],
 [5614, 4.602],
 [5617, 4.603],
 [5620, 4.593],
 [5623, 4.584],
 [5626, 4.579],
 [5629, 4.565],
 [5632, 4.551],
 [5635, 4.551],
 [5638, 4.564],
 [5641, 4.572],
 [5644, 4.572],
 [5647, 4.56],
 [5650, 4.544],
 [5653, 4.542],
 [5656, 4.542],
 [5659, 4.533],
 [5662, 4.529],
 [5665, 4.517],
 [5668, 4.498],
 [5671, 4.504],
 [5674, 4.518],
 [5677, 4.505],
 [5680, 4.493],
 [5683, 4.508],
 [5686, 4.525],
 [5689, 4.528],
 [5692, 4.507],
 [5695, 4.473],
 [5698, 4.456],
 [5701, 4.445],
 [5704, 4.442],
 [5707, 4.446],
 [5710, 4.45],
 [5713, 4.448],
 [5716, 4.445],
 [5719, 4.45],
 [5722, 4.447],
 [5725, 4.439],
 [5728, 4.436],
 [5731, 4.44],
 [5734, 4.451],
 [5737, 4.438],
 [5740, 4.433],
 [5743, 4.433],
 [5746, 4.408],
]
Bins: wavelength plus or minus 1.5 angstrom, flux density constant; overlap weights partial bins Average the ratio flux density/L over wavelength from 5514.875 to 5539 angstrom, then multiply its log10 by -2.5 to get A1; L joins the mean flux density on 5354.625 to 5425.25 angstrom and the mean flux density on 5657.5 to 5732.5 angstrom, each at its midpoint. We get 0.194 mag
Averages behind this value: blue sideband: 6.88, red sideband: 4.48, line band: 4.85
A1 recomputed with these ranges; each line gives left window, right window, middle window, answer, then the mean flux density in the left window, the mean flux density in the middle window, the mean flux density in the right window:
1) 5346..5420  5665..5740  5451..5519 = 0.18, 6.93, 5.19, 4.47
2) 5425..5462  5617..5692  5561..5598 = 0.06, 5.74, 4.68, 4.54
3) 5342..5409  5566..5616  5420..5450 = 0.08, 7.01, 5.91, 4.67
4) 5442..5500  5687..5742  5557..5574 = 0.06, 5.33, 4.71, 4.45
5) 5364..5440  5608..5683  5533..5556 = 0.14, 6.68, 4.79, 4.55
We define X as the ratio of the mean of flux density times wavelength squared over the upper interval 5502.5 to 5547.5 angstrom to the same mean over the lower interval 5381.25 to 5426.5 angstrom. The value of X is 0.77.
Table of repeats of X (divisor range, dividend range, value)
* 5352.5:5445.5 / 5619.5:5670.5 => 0.75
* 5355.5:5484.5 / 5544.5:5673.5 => 0.79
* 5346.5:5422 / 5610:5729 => 0.72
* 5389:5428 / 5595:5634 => 0.76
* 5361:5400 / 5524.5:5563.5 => 0.71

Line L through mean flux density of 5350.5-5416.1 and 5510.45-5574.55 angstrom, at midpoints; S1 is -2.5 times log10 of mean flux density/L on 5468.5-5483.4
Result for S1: 0.09 mag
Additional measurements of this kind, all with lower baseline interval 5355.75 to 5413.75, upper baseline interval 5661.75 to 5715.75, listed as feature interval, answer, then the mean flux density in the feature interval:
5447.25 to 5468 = 0.17 mag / 5.48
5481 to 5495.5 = 0.20 mag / 5.11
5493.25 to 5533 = 0.20 mag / 4.96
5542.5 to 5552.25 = 0.18 mag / 4.78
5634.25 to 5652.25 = 0.07 mag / 4.56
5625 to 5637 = 0.09 mag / 4.56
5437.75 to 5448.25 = 0.14 mag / 5.73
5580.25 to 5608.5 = 0.13 mag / 4.67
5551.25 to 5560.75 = 0.17 mag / 4.76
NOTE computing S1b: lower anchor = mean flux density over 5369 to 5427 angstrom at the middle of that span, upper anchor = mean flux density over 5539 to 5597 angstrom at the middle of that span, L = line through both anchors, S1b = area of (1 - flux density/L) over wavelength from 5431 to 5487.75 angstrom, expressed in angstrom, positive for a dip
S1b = 5.24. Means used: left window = 6.79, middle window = 5.49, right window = 4.72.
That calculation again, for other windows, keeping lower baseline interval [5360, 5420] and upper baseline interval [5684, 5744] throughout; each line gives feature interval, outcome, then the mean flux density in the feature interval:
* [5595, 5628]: 3.9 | 4.62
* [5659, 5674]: 0.9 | 4.51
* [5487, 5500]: 2.3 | 5.08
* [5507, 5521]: 2.4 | 4.95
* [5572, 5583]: 1.7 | 4.67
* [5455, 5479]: 3.7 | 5.36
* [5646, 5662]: 1.2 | 4.54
